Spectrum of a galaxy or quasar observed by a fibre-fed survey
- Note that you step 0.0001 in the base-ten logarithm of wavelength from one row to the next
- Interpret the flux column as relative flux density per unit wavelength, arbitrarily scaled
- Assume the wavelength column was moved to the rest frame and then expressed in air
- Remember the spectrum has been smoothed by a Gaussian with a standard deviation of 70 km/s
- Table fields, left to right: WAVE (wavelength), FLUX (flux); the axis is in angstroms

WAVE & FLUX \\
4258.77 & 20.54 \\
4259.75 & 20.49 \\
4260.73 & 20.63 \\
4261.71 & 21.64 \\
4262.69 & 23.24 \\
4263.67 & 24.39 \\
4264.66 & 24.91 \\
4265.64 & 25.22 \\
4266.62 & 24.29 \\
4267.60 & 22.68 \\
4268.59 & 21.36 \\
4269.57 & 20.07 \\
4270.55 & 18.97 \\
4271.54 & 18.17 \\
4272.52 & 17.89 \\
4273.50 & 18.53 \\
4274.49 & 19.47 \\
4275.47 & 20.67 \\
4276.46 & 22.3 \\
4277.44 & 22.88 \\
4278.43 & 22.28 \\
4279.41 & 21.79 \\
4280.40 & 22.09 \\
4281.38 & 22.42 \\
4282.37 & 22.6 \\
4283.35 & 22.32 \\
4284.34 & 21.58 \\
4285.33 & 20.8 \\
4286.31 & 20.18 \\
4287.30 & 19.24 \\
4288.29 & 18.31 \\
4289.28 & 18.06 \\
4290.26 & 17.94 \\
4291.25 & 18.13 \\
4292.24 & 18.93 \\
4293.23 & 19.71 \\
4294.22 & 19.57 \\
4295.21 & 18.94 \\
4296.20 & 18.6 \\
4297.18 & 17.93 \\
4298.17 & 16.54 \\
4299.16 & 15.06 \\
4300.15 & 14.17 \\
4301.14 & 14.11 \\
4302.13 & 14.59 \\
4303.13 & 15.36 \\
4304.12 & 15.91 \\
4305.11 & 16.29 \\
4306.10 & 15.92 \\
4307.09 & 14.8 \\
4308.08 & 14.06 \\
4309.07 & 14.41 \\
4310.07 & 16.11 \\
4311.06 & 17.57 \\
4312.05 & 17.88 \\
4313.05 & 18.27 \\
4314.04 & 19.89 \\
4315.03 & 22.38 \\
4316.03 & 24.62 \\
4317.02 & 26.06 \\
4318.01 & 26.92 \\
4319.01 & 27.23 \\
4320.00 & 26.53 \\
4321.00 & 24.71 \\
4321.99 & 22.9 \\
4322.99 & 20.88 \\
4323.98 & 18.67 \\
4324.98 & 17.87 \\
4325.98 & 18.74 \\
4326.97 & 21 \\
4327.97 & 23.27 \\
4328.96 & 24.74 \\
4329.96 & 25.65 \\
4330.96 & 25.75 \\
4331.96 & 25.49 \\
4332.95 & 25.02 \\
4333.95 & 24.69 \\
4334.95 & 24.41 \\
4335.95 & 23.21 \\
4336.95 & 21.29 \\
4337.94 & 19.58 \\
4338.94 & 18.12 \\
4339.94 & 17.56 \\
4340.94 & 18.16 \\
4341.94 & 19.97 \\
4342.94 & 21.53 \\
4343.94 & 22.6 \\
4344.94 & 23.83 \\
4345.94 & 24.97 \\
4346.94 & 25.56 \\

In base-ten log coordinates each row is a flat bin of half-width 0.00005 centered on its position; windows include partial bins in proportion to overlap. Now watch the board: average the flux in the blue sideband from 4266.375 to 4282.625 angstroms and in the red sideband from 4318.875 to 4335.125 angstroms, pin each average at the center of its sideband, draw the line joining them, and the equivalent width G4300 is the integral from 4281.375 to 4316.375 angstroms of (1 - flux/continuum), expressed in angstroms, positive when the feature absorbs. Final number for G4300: 6.3 angstroms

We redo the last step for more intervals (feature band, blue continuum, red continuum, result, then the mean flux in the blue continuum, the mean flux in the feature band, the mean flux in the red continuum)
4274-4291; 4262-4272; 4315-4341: 1.2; 22.3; 20.8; 22.9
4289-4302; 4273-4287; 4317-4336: 2.8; 21.4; 17.4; 23.6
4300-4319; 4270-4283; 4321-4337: 3.4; 20.8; 18.2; 22.8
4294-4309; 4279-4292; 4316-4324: 4.2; 20.4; 16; 24.6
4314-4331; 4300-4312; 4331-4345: -4.2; 15.4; 23.2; 21.9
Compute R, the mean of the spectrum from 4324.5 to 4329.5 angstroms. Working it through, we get 21.2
